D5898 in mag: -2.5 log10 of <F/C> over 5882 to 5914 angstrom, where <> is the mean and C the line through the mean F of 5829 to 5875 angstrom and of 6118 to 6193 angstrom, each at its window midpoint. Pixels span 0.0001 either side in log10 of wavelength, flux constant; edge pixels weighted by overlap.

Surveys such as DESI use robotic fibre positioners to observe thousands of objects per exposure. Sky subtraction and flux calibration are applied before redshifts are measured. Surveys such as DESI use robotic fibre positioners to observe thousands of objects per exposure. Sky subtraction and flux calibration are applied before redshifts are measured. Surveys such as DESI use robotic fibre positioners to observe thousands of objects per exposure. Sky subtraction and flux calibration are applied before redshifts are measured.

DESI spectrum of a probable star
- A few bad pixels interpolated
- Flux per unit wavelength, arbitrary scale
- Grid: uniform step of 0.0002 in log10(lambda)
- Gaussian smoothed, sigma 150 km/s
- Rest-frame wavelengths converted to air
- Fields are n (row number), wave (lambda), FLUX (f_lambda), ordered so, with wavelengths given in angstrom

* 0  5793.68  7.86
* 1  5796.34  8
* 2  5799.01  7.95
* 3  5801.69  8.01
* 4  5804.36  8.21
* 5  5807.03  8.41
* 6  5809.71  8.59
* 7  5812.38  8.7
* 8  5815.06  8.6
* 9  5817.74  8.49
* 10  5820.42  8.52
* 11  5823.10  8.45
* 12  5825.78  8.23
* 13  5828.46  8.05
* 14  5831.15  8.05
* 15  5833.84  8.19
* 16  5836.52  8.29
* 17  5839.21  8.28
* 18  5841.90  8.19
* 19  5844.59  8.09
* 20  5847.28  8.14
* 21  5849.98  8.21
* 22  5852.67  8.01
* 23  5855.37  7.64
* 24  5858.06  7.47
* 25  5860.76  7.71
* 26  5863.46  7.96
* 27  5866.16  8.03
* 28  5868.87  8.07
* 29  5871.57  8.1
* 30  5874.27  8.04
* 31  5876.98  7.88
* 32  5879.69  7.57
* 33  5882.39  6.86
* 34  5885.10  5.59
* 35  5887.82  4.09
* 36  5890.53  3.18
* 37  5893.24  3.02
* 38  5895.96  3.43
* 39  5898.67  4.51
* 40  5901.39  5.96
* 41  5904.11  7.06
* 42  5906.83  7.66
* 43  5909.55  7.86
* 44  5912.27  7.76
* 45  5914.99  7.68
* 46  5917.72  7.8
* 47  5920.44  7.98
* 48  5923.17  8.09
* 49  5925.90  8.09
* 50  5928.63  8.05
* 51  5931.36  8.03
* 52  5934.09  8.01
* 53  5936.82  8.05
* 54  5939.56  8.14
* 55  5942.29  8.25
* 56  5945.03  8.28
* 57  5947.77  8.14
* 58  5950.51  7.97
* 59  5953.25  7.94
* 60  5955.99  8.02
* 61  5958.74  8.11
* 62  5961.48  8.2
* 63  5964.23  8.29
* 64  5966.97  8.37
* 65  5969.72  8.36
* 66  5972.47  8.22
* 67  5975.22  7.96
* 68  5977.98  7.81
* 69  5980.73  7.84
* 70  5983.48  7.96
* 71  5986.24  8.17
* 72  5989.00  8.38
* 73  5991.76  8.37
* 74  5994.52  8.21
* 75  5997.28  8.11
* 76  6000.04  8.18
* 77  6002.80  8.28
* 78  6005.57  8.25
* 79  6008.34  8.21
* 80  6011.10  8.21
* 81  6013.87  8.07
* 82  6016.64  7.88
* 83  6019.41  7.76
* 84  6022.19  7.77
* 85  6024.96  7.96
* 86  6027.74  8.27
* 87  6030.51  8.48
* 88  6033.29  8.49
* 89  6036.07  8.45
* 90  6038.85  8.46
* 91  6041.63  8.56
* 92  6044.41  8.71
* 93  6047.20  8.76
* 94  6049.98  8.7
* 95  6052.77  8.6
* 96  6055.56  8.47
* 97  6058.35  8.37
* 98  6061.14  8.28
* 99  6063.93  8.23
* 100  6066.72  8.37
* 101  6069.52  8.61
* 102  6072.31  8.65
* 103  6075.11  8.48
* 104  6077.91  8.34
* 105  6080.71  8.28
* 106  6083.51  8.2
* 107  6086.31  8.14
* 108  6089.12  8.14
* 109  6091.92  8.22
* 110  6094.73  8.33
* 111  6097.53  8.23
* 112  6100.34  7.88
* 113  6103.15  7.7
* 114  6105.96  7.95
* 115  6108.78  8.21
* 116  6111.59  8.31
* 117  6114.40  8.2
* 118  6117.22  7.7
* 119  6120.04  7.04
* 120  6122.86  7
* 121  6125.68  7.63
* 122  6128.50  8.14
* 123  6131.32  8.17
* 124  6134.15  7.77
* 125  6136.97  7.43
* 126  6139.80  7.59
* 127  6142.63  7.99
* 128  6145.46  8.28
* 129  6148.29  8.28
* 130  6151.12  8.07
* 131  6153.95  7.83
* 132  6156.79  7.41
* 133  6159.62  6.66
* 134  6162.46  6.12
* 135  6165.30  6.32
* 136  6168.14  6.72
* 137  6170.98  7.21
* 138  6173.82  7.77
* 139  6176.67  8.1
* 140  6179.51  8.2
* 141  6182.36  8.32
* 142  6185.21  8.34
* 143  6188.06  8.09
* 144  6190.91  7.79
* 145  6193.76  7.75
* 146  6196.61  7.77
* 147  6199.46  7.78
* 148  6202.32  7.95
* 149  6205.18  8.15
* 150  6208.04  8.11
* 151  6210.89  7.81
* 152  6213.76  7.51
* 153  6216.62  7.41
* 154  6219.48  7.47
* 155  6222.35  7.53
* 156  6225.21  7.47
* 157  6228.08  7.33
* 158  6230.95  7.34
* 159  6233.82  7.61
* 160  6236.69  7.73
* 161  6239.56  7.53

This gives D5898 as 0.39 mag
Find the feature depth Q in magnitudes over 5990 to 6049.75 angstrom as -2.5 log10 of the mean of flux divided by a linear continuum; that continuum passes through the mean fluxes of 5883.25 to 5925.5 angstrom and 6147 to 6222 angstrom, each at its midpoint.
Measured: -0.216 mag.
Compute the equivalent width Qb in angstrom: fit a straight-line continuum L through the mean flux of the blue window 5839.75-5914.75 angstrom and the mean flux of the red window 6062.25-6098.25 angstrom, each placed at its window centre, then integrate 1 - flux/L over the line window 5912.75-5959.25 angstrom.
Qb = -4.5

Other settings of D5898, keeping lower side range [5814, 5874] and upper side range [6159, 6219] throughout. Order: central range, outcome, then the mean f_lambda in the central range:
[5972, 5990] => -0.01 mag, 8.03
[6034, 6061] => -0.10 mag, 8.55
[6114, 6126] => 0.04 mag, 7.44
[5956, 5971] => -0.04 mag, 8.24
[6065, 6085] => -0.08 mag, 8.41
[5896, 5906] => 0.39 mag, 5.62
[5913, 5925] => 0.02 mag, 7.89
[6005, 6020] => -0.03 mag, 8.07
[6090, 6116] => -0.05 mag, 8.11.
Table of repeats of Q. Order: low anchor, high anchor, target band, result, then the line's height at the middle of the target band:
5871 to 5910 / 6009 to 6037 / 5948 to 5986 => -0.12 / 7.22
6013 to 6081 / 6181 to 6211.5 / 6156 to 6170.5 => 0.21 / 8.07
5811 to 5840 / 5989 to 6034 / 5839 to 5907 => 0.21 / 8.3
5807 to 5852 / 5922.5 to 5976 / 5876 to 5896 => 0.48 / 8.23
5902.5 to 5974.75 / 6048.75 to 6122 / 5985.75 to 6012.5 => -0.02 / 8.09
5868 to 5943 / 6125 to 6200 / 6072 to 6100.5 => -0.11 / 7.47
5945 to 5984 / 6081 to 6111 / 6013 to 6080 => -0.03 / 8.11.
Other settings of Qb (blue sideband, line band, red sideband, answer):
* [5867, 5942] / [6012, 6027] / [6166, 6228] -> -1.4 angstrom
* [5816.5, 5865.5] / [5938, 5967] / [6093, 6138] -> -0.5 angstrom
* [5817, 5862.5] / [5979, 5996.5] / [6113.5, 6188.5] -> -0.6 angstrom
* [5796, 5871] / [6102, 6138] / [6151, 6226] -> -0.3 angstrom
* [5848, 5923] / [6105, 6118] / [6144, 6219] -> -1.0 angstrom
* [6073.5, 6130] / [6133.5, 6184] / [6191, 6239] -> 1.8 angstrom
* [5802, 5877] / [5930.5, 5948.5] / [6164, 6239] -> -0.2 angstrom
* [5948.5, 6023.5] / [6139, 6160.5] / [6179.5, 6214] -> 0.6 angstrom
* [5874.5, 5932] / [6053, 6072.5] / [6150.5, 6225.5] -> -3.4 angstrom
